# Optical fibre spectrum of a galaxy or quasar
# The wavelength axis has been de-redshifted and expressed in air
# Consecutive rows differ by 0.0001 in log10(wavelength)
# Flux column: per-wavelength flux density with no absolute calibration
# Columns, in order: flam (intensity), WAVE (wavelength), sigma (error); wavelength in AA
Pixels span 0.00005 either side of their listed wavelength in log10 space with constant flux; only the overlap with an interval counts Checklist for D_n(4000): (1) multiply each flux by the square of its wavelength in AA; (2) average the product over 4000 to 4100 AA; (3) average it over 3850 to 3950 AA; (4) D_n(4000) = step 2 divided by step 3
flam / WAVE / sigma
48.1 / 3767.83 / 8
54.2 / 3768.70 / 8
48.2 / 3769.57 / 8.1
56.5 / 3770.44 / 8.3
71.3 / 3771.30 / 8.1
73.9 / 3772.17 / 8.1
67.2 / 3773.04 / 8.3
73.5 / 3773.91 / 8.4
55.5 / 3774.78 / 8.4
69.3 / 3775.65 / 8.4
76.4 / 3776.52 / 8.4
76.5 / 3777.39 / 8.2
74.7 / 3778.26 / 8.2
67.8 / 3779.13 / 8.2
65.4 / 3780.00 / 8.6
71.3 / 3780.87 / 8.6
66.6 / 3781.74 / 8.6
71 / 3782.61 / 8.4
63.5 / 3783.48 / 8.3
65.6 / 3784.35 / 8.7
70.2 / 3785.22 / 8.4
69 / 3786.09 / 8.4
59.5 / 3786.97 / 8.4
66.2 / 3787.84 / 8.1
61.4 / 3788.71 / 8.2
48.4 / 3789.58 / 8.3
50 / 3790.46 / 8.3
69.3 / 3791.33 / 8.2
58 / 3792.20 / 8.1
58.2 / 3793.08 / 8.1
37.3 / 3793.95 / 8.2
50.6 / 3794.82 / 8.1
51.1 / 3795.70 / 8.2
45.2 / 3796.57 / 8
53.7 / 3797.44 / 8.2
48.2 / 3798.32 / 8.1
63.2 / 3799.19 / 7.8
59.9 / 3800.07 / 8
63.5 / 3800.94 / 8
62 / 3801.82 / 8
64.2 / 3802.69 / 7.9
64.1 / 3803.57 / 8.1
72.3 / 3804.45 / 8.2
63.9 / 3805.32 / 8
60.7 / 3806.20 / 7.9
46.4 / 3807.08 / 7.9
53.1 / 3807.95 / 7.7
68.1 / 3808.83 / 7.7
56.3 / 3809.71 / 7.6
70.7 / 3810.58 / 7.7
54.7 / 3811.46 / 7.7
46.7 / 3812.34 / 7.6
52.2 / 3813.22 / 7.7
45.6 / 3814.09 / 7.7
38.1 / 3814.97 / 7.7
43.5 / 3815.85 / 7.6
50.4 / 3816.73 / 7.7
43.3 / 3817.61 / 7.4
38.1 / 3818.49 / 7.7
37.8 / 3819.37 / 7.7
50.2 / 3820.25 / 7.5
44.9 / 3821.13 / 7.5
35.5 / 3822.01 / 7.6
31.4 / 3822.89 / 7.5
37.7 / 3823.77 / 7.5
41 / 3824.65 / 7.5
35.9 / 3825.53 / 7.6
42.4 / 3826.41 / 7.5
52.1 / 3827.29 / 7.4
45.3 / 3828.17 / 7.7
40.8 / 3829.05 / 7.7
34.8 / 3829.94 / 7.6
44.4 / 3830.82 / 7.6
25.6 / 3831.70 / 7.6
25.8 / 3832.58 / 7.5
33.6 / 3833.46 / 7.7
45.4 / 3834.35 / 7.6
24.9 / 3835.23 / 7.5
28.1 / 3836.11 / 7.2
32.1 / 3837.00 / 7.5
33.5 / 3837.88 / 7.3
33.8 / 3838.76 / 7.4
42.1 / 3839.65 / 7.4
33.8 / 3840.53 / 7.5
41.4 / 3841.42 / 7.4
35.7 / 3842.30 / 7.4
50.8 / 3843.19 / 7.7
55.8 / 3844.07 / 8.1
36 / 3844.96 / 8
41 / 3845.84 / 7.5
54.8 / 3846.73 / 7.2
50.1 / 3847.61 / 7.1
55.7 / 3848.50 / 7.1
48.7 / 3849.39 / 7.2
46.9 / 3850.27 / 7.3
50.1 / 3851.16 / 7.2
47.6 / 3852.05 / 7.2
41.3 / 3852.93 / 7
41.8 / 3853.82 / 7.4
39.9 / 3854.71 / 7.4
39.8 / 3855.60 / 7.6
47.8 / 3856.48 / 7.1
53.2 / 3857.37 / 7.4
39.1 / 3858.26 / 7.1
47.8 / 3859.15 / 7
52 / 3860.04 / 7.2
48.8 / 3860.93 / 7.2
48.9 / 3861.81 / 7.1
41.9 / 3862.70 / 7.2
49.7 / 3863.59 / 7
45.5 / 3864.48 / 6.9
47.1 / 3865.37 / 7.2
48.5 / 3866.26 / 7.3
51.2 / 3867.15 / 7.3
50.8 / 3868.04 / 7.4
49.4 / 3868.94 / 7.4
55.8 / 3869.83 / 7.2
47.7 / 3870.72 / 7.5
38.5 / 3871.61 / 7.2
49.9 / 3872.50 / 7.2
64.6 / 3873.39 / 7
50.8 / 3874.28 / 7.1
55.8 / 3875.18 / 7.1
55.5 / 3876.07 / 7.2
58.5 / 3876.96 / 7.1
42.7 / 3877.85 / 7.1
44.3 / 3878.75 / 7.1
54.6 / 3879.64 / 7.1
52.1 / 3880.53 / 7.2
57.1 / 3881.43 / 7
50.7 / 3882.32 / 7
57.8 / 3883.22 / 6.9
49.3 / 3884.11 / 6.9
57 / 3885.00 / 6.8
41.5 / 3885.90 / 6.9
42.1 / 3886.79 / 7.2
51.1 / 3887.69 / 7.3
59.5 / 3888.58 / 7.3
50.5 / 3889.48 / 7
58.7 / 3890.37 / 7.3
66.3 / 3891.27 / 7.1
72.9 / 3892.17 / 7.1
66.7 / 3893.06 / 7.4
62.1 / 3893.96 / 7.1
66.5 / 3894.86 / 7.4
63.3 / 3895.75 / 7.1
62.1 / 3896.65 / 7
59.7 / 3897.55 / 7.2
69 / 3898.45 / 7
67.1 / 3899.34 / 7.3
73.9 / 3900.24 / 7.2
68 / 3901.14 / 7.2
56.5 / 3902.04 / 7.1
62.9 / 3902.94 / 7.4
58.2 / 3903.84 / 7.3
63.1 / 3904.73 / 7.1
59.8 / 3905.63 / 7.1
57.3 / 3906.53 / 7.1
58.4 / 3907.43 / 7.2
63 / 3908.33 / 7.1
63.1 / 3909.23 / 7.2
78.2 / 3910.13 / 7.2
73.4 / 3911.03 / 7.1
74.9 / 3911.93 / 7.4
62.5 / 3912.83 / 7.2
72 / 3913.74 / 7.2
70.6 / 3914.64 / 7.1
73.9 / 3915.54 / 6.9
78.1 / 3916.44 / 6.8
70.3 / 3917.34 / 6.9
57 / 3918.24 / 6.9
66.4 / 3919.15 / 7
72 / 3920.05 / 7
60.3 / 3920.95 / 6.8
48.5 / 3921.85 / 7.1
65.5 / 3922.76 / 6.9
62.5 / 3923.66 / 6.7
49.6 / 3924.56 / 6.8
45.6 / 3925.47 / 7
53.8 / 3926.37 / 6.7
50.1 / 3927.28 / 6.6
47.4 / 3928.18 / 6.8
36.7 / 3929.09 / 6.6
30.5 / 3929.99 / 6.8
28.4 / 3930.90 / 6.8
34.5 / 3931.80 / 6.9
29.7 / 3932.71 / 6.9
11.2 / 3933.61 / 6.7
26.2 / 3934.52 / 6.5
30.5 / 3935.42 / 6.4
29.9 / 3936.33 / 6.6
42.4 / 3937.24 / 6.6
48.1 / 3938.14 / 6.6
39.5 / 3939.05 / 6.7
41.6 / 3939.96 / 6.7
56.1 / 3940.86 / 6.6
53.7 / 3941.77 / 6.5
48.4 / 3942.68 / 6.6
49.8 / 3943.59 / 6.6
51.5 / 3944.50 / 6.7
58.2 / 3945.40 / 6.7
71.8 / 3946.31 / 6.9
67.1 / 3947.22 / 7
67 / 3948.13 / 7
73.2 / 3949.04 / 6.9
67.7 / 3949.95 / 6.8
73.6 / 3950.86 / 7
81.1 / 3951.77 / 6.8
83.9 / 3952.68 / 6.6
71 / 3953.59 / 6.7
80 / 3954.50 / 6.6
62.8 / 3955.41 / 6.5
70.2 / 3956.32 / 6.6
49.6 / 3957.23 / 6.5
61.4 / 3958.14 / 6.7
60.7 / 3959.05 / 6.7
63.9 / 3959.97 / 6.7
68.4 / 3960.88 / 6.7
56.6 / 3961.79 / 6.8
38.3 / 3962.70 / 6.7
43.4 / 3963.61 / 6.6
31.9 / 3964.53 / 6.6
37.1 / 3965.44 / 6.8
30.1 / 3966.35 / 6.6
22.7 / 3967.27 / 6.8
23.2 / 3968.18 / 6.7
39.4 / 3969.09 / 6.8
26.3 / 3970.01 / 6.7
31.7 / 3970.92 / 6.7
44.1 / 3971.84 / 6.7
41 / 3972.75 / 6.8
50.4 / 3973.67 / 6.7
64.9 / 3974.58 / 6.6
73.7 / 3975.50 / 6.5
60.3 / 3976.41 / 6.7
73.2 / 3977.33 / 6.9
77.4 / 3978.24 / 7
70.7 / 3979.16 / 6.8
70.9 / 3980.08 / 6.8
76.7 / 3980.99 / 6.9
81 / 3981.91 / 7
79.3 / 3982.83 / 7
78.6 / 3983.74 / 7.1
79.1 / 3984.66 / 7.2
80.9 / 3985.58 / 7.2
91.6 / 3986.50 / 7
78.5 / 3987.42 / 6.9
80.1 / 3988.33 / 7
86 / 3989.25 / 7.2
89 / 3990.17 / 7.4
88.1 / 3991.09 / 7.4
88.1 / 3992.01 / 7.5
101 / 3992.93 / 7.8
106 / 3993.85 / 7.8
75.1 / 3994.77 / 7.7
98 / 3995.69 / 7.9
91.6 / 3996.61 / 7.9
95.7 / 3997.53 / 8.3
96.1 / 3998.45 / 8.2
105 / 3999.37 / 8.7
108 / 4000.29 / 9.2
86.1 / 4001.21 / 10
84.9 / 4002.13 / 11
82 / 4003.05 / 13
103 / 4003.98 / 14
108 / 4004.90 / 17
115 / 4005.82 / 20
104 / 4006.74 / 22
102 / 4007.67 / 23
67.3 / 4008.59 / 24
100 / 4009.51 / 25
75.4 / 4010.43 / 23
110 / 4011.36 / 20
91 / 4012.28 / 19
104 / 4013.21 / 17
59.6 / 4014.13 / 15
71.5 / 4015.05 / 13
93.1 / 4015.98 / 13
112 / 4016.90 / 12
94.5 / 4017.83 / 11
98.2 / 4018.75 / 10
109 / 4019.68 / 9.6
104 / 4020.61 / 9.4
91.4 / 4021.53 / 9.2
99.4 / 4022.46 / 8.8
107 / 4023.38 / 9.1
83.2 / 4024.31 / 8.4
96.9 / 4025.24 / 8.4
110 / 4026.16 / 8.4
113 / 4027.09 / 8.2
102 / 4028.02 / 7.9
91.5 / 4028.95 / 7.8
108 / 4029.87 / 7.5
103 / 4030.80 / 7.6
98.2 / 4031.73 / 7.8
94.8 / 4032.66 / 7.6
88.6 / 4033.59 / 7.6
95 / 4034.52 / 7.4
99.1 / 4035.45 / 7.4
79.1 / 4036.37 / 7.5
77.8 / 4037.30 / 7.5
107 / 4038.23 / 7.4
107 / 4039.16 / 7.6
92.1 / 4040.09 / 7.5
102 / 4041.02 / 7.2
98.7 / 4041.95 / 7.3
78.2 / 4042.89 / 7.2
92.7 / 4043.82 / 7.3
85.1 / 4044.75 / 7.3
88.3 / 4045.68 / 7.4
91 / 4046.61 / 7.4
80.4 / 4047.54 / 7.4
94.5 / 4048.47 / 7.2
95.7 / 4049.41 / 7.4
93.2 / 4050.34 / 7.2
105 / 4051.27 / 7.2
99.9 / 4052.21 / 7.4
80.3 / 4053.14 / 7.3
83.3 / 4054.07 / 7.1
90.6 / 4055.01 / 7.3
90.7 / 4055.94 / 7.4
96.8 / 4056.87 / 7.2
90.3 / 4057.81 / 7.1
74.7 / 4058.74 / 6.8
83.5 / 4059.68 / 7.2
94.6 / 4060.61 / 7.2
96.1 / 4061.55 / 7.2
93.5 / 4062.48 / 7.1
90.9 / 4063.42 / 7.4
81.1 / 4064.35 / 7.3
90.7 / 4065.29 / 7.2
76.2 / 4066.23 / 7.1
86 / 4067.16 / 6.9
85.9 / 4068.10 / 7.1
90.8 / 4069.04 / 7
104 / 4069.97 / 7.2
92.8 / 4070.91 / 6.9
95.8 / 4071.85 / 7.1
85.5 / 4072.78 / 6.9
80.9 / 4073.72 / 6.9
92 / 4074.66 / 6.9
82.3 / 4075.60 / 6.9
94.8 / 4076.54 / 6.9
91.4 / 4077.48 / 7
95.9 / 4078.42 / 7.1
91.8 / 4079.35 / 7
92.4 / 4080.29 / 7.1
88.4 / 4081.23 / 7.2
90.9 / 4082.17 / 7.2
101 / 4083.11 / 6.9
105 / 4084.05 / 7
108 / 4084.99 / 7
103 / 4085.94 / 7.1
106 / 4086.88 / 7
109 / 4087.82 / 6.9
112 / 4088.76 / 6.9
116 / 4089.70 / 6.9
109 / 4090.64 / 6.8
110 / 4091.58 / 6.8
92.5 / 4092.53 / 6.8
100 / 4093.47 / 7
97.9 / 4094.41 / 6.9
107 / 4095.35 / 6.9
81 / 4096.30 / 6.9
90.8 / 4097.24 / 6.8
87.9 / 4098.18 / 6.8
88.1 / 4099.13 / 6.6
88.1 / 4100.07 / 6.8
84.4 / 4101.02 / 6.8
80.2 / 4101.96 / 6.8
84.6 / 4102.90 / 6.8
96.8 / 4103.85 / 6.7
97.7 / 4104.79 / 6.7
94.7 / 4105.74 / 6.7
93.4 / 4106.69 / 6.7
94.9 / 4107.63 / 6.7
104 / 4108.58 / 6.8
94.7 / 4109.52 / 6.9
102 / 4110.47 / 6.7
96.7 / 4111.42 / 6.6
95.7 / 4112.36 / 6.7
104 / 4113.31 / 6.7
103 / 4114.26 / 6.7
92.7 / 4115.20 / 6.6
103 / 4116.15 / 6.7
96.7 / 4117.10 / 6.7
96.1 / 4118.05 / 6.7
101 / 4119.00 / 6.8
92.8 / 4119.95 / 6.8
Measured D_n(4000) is 1.89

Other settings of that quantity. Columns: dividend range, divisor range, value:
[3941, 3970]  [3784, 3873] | 1.25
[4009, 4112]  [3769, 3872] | 2.09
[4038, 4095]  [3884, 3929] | 1.66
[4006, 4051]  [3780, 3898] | 2.07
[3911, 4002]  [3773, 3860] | 1.32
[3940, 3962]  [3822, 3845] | 1.80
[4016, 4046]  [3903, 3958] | 1.79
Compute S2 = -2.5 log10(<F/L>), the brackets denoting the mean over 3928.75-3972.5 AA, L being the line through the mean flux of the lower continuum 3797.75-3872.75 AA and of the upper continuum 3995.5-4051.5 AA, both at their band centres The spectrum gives 0.486 mag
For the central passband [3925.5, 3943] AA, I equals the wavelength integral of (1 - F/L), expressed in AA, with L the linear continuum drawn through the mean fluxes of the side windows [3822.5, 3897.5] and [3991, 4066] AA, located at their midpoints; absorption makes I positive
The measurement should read 7.46 AA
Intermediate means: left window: 47.4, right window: 93.9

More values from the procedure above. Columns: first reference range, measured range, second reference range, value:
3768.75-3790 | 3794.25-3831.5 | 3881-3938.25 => 8.0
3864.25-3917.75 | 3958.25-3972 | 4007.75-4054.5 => 6.3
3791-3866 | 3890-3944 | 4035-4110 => 5.9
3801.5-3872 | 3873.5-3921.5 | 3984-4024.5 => 1.5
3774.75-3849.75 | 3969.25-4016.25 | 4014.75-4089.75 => 1.1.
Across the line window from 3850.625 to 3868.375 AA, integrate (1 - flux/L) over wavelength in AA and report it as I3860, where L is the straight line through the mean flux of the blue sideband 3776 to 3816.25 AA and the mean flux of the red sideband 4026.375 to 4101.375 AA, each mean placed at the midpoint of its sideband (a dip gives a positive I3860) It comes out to 5.5 AA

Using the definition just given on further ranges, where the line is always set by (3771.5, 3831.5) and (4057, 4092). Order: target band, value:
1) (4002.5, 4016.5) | -1.2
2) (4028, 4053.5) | -1.2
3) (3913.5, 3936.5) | 7.2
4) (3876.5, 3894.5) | 3.4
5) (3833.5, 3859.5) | 8.2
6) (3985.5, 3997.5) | -1.0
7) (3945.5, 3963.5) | 2.6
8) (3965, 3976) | 5.4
